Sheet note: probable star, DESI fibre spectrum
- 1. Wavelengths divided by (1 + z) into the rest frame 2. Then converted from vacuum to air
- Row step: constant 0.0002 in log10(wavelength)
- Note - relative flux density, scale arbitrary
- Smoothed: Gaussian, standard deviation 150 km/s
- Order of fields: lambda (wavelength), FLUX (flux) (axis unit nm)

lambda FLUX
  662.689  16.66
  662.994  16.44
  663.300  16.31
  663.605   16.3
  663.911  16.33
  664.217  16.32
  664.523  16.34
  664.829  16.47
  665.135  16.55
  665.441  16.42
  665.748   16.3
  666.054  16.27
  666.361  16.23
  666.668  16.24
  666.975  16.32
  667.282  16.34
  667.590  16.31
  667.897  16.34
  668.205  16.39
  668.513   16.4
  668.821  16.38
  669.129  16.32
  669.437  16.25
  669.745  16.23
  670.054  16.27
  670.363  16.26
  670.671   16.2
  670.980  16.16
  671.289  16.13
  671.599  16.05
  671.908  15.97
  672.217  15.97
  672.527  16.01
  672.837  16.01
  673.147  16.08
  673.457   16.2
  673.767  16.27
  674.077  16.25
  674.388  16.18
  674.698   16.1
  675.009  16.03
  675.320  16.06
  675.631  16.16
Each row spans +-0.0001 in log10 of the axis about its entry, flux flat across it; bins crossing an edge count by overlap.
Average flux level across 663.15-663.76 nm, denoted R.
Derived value 16.3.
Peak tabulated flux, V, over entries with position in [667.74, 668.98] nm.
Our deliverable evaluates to 16.4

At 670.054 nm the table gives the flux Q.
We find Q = 16.27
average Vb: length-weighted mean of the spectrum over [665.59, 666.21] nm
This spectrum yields 16.3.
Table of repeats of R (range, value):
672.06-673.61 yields 16.1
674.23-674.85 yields 16.1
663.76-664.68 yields 16.3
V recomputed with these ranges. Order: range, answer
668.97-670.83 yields 16.32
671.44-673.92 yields 16.27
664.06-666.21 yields 16.55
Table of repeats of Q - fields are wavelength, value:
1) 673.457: 16.2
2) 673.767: 16.27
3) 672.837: 16.01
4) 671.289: 16.13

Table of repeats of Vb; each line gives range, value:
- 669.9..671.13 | 16.2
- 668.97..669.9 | 16.3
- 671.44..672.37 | 16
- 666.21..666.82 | 16.2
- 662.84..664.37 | 16.3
